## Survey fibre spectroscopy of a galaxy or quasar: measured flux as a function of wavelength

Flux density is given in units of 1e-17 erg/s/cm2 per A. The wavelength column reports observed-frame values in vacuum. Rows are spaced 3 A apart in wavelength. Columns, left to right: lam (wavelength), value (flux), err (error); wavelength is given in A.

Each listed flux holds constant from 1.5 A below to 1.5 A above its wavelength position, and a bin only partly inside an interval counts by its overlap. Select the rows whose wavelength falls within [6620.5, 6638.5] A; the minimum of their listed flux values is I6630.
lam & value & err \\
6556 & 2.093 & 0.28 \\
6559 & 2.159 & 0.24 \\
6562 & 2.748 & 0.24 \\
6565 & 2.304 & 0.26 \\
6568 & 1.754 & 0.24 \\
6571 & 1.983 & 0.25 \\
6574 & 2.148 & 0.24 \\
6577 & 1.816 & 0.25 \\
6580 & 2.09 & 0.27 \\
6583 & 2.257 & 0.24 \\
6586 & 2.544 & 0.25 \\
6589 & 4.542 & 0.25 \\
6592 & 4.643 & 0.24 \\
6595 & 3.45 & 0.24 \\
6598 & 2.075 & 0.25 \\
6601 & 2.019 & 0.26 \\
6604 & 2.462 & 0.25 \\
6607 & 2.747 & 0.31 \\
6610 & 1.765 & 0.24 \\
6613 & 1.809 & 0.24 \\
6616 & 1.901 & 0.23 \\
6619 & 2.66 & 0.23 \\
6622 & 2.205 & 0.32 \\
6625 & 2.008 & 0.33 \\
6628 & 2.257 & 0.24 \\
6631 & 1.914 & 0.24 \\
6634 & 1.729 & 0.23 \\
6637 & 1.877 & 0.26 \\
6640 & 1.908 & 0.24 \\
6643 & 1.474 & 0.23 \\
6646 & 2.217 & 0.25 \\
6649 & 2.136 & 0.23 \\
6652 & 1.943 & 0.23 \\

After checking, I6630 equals 1.729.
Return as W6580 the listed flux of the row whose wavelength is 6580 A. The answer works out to 2.09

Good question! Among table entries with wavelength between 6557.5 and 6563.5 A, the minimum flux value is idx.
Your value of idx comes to 2.159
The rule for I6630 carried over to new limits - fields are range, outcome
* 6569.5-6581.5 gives 1.816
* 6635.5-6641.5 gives 1.877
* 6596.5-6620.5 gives 1.765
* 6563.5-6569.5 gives 1.754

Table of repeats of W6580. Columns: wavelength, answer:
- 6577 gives 1.816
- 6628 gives 2.257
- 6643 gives 1.474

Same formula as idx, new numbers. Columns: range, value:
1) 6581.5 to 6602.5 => 2.019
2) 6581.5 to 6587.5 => 2.257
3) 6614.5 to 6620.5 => 1.901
